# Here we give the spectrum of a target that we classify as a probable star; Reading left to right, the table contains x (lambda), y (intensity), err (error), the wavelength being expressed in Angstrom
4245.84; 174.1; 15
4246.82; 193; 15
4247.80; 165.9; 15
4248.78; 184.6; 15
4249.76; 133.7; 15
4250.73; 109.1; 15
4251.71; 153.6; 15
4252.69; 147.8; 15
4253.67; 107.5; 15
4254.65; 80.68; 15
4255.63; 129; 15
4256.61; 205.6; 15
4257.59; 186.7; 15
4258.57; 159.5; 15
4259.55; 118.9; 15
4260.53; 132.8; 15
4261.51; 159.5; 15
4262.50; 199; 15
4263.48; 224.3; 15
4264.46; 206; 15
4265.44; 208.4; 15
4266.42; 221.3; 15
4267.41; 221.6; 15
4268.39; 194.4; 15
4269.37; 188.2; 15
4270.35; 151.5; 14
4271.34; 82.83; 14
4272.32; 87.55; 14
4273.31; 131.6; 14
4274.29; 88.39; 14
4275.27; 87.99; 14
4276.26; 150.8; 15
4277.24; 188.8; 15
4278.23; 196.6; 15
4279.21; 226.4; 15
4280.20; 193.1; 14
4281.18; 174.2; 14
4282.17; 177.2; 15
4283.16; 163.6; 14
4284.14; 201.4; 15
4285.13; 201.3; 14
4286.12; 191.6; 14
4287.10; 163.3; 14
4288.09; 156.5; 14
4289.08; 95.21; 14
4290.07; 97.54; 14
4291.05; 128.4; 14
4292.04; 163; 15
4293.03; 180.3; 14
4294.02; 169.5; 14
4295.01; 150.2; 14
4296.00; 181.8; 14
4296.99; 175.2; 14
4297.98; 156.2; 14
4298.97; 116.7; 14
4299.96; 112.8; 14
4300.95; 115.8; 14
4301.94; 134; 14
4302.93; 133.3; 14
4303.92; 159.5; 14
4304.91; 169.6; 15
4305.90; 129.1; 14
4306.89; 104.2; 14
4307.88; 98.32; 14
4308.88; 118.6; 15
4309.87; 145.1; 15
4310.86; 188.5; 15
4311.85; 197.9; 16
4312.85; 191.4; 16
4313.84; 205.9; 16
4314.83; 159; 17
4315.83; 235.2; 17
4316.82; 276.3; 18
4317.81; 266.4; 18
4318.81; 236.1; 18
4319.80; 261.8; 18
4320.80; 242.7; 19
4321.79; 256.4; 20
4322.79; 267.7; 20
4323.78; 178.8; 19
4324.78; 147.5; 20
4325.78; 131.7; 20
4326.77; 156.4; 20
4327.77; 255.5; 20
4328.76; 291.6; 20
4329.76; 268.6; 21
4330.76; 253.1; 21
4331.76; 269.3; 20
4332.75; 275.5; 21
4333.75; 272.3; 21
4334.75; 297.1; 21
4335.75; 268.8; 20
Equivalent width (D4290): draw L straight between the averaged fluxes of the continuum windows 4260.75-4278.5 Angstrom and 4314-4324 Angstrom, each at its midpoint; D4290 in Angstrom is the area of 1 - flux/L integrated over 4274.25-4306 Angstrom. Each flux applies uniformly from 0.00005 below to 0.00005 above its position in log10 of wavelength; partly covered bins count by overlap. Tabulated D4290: 6.1 Angstrom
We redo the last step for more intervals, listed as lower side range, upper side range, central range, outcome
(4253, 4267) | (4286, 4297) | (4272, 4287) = -0.71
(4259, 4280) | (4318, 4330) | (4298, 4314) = 4.79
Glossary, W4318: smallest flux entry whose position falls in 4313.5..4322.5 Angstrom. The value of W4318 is 159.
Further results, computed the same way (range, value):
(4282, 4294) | 95.21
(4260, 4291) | 82.83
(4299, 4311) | 98.32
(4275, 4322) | 87.99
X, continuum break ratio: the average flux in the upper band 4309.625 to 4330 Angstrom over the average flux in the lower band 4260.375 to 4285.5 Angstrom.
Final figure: 1.27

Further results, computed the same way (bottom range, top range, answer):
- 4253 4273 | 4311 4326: 1.34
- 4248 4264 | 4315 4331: 1.52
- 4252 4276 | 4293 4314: 0.97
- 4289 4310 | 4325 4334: 1.72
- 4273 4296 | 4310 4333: 1.40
